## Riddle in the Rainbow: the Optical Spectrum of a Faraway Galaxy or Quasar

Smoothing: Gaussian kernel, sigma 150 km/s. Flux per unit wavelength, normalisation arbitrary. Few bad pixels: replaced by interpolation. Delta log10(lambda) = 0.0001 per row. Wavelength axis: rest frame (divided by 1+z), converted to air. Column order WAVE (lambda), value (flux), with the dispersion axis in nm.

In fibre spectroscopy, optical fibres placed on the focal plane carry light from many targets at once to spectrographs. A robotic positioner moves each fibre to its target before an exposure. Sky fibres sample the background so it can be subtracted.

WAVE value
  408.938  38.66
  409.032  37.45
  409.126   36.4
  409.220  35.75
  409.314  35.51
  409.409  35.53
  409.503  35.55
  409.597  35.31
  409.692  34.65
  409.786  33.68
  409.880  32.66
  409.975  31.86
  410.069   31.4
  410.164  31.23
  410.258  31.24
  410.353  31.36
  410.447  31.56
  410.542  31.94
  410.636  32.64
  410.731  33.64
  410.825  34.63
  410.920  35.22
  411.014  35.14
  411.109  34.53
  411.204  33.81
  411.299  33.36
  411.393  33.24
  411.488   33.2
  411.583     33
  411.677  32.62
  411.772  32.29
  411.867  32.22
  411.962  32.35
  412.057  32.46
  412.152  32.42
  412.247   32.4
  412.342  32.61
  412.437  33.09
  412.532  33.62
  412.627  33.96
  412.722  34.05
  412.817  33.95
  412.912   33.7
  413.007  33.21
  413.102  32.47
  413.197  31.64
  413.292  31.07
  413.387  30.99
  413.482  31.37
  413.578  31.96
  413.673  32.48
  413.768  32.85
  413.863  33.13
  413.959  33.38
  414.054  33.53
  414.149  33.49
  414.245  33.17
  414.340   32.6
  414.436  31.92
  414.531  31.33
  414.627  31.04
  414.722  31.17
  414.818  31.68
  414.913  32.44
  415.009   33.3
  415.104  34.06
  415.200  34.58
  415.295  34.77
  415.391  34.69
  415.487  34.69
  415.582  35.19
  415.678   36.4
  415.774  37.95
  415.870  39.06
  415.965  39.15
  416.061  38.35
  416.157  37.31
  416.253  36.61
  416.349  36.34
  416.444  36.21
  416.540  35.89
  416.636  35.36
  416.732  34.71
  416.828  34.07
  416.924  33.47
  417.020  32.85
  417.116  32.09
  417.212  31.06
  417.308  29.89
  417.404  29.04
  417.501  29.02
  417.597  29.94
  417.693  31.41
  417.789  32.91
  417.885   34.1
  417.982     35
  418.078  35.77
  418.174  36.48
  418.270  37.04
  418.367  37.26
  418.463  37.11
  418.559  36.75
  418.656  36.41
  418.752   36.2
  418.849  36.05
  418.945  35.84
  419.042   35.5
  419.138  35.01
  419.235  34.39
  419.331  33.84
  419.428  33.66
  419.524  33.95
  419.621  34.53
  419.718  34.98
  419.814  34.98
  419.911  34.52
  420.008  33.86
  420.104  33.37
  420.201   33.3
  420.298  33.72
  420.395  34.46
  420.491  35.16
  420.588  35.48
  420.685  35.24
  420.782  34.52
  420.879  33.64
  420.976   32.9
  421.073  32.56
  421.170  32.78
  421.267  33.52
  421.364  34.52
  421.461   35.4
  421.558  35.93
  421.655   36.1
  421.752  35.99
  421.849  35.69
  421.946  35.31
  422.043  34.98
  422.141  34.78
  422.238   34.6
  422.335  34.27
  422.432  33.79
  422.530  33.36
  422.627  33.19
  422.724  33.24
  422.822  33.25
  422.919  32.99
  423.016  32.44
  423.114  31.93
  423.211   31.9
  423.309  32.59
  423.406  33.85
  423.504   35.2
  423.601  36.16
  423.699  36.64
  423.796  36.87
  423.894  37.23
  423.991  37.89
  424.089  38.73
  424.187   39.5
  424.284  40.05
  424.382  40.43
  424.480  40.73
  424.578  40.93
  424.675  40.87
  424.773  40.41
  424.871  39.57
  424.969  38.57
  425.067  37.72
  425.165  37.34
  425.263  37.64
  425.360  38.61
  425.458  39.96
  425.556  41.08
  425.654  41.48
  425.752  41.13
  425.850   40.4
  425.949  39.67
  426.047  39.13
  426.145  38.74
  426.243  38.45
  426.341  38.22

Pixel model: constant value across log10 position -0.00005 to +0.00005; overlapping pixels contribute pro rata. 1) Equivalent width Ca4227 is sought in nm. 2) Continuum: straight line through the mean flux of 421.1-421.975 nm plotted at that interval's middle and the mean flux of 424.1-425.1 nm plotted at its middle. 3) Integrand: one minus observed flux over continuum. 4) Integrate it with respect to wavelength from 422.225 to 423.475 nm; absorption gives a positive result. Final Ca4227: 0.13 nm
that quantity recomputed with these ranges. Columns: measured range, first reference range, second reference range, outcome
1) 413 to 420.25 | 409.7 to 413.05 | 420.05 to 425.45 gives 0.043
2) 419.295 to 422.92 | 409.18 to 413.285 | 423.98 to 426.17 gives 0.335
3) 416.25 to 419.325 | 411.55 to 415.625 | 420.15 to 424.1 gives -0.060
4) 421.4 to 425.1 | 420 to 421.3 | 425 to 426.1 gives 0.074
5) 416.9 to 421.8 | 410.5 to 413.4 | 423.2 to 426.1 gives 0.278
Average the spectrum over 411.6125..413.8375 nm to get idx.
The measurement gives 32.6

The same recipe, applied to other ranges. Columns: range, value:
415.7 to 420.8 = 34.7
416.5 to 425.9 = 35.4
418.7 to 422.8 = 34.5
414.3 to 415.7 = 33.3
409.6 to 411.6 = 33.1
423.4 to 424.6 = 38.1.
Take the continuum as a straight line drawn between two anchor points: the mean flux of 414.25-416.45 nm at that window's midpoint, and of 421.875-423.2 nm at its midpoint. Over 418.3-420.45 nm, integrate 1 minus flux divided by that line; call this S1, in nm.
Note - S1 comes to -0.053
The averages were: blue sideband 34.8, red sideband 33.7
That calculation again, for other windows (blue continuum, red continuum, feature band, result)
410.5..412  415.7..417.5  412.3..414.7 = 0.094 nm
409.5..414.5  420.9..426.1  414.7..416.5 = -0.079 nm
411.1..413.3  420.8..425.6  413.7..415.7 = 0.025 nm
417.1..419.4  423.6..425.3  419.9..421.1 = 0.058 nm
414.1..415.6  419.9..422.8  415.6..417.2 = -0.119 nm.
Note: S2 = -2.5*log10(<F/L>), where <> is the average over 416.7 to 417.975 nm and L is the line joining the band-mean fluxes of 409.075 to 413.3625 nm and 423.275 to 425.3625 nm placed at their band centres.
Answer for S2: 0.12 mag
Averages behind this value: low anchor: 33.3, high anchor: 38.1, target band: 31.9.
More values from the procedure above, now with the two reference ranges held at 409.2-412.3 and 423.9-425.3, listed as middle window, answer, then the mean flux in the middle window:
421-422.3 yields 0.10 mag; 34.7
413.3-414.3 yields 0.06 mag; 32.6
